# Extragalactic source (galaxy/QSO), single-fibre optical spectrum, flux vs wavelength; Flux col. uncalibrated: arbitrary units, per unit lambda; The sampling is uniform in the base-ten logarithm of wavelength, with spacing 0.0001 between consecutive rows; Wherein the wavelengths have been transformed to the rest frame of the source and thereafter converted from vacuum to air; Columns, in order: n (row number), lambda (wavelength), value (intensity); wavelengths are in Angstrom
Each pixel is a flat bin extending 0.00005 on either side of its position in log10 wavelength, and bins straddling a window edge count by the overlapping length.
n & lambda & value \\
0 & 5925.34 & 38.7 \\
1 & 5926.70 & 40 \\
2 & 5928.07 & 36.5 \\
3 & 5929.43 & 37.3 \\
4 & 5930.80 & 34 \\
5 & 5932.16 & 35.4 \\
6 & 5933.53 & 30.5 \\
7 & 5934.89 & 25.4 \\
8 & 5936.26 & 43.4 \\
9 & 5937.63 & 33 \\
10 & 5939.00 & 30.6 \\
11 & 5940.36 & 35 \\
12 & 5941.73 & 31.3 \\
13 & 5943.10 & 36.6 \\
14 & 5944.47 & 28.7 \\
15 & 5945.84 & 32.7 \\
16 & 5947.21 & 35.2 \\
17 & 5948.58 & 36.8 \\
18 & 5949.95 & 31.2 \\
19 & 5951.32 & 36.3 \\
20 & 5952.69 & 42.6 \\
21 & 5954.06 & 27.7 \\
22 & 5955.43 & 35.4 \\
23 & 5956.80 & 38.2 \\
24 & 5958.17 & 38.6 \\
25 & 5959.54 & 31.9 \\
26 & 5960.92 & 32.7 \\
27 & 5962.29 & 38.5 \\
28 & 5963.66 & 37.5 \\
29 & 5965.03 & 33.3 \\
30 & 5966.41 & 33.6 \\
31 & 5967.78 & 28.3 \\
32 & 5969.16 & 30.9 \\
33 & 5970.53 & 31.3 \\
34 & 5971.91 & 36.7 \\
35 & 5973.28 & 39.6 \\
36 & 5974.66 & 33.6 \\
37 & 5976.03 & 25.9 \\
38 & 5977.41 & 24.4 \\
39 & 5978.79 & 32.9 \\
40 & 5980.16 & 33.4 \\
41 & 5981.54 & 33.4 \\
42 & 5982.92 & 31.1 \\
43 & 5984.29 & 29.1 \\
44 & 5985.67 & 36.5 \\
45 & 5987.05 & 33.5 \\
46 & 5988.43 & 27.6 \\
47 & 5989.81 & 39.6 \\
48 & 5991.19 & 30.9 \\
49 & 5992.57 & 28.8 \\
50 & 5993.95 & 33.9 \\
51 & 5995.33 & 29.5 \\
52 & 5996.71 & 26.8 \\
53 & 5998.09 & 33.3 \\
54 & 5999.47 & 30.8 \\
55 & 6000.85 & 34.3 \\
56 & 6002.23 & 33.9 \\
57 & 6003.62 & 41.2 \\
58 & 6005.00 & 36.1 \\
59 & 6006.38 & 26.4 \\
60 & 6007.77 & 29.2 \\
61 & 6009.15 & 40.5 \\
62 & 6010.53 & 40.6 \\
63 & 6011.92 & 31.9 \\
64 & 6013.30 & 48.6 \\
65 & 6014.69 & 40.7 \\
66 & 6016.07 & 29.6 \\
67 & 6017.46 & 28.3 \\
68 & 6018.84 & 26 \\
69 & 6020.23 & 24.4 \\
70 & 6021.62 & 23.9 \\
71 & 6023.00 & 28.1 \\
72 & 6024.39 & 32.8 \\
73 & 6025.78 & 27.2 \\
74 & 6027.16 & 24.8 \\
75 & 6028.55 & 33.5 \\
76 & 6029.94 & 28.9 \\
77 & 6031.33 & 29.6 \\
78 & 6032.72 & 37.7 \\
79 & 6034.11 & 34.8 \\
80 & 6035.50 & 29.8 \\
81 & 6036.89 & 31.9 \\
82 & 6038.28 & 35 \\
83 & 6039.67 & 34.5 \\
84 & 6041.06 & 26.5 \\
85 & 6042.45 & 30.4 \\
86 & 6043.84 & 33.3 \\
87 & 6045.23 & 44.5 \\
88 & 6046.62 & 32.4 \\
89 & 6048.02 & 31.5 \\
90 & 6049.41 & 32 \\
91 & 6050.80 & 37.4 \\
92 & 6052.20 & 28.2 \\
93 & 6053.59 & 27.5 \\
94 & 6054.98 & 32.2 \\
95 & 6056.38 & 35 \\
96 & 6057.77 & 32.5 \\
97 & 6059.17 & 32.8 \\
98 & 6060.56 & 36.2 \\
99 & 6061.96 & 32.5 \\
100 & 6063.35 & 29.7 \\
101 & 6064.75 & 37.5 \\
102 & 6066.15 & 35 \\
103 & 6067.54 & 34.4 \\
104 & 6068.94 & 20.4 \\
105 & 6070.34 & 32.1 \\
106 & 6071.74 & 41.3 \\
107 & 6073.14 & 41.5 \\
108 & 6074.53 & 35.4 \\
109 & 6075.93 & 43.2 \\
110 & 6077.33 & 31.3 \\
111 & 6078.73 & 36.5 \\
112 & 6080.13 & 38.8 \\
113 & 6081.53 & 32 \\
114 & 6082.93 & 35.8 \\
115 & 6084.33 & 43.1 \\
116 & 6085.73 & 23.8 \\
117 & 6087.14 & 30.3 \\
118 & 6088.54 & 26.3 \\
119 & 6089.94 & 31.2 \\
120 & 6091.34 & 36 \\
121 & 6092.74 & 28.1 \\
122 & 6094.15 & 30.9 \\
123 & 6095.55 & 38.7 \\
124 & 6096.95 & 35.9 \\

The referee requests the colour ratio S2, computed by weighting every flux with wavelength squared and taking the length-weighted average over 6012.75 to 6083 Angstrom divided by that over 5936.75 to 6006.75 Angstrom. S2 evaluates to 1.0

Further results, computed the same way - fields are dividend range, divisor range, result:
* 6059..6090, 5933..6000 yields 1.07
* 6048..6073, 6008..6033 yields 1.05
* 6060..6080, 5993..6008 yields 1.10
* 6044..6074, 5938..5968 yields 1.02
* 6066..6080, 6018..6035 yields 1.22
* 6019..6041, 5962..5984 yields 0.95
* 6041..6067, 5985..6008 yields 1.04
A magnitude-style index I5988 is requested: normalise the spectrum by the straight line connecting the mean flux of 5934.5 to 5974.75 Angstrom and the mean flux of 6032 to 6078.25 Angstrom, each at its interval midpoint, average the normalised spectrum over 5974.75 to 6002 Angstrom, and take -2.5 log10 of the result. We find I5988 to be 0.09 mag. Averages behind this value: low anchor 34.3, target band 31.5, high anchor 33.7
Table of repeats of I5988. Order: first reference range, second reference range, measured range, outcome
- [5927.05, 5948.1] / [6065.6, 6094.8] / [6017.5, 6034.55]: 0.16 mag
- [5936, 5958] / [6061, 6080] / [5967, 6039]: 0.08 mag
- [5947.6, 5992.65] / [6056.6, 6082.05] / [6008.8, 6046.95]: 0.06 mag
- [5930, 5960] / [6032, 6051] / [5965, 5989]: 0.07 mag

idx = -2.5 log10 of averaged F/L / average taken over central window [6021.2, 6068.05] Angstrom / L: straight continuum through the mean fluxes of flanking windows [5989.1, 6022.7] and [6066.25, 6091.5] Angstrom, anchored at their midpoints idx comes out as 0.04 mag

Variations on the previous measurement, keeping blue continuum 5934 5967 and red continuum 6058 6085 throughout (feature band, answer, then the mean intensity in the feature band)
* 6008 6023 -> 0.056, 33.1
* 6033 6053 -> 0.061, 33.1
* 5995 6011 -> 0.038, 33.6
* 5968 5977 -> 0.067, 32.5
